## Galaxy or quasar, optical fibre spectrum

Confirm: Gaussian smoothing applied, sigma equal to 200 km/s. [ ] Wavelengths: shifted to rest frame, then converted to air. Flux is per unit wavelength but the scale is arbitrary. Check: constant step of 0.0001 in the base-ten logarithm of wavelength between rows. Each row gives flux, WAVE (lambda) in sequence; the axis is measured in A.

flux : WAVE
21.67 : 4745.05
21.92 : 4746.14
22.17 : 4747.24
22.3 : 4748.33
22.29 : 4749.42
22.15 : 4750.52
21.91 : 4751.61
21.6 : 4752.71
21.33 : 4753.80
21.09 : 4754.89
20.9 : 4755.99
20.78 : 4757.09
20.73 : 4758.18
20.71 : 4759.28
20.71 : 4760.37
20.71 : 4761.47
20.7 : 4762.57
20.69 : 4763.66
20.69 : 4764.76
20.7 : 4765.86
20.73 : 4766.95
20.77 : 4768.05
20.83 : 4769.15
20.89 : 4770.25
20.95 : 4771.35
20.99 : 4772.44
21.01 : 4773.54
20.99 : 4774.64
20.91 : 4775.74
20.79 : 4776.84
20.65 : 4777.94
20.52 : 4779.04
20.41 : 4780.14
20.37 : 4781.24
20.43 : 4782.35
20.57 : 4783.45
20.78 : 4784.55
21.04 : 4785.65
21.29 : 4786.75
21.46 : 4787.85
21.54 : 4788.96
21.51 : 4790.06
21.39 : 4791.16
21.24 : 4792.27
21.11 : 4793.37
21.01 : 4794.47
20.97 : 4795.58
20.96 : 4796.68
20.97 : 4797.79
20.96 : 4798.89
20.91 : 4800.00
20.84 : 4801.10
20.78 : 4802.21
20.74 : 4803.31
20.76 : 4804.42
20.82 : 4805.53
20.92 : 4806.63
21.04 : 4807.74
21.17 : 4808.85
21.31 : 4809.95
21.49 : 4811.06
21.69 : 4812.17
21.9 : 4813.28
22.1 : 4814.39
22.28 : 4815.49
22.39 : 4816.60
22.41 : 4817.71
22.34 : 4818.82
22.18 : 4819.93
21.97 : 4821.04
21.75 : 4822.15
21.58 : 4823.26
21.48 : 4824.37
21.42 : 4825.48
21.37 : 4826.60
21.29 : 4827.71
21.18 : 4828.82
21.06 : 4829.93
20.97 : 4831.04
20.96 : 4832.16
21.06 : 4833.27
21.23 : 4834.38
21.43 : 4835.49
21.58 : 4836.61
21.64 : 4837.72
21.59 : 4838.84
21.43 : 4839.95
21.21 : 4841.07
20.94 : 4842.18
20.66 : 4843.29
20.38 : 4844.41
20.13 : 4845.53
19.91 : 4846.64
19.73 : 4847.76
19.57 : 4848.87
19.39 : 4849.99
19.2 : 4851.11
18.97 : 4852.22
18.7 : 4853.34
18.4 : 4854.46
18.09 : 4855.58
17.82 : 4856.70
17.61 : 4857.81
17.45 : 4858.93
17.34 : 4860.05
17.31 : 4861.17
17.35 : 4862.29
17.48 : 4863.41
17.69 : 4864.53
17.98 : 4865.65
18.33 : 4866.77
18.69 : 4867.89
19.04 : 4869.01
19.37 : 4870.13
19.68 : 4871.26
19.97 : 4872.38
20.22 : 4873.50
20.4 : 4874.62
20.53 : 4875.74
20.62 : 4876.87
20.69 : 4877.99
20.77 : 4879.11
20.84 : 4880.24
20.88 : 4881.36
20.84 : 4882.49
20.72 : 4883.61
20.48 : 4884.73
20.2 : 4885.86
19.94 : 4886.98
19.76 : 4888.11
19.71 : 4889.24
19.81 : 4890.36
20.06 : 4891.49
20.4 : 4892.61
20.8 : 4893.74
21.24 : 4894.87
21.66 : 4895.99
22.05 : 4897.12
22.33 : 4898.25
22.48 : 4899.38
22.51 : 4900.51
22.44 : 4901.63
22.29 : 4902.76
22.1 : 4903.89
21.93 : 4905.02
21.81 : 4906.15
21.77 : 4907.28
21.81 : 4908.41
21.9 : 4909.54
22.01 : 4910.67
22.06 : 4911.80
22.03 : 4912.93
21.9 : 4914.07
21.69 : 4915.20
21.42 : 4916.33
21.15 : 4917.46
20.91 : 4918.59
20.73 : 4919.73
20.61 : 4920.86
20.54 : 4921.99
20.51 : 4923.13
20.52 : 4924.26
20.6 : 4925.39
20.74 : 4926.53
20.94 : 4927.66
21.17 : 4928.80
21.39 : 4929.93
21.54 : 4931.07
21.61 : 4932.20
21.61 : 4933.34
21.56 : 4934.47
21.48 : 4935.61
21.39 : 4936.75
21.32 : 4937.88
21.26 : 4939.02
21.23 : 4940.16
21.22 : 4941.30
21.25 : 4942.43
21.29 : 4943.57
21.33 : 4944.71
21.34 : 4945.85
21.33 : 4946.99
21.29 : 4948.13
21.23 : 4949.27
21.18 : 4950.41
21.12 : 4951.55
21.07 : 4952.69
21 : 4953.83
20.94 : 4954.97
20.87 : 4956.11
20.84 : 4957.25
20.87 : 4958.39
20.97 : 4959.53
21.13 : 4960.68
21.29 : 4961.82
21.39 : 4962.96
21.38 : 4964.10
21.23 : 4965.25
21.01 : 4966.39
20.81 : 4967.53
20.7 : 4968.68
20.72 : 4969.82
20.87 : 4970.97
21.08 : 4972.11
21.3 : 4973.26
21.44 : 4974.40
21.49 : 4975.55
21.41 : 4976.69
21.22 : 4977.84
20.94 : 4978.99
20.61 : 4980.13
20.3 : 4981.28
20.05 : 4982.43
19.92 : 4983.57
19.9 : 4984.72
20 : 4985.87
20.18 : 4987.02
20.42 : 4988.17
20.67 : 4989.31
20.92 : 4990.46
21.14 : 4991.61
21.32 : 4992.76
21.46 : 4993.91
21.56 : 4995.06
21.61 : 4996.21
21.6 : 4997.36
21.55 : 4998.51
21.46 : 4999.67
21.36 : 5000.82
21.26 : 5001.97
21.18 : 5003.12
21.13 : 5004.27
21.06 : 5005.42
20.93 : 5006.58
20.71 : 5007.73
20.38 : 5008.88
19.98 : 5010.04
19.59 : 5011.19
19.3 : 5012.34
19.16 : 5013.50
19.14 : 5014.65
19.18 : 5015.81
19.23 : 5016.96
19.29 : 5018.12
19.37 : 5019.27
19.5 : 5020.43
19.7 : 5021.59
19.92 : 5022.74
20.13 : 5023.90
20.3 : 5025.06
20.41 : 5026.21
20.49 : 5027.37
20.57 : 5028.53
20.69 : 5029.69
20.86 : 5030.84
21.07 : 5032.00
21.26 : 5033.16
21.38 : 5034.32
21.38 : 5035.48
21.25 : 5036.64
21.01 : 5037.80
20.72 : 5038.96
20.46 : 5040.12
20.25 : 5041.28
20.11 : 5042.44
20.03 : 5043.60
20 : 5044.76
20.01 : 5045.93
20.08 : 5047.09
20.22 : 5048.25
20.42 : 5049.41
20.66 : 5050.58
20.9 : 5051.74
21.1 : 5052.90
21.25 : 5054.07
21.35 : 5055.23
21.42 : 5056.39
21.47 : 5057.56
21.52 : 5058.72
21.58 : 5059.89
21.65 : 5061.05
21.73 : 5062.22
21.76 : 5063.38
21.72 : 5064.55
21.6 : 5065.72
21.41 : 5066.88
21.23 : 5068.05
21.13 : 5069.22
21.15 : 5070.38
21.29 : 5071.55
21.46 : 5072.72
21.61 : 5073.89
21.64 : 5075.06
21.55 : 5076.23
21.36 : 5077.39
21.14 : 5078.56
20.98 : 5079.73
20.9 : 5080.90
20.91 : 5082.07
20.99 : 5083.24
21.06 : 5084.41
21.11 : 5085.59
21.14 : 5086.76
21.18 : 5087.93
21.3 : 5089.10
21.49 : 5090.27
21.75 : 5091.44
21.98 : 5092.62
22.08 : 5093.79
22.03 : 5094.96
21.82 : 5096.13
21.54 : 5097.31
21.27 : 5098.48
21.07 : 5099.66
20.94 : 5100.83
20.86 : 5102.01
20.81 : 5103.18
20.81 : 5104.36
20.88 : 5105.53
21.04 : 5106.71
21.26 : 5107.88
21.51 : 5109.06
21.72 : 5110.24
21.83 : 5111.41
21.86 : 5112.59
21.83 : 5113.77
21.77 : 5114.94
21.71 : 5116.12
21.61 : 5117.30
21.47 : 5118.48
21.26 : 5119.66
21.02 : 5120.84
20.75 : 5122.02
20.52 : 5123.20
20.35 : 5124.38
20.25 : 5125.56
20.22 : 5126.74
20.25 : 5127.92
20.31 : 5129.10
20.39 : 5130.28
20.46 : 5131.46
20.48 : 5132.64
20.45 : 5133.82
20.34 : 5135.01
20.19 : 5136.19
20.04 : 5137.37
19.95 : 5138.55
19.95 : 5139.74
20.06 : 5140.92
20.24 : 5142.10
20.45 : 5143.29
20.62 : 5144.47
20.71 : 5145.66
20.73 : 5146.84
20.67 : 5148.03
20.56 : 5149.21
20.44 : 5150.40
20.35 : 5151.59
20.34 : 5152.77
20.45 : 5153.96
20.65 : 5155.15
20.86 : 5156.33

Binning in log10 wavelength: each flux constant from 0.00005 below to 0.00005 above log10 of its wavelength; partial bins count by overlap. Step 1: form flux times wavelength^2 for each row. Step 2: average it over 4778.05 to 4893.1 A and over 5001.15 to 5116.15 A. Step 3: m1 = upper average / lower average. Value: 1.1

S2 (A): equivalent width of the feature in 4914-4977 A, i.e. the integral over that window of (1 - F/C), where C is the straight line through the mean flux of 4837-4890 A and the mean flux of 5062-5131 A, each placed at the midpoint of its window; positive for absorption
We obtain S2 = -3.1 A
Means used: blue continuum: 19.6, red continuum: 21.2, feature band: 21.1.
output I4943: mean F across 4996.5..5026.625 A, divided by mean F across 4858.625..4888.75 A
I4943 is 1.0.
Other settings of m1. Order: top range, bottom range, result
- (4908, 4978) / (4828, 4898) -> 1.10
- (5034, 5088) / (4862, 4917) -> 1.09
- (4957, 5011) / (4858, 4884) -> 1.14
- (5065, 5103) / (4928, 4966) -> 1.06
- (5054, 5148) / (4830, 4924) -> 1.13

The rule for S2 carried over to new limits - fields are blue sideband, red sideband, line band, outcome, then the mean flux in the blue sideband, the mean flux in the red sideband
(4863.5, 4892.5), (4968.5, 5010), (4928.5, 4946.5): -0.83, 19.9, 20.9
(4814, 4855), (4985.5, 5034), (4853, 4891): 2.92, 21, 20.5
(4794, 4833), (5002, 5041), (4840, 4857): 1.26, 21.4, 20.3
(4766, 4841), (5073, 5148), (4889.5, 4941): -0.63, 21.2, 21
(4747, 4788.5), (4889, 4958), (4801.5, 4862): 1.49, 21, 21.3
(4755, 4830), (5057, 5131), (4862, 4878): 1.50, 21.1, 21.3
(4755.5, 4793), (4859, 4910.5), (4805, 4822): -0.87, 20.9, 20.3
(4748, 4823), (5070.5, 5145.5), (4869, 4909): 0.39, 21.2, 21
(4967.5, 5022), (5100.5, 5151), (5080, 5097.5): -0.58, 20.6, 20.8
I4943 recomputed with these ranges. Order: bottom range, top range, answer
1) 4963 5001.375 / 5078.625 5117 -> 1.02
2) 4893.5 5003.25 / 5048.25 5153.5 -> 0.99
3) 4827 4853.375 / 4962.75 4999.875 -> 1.01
